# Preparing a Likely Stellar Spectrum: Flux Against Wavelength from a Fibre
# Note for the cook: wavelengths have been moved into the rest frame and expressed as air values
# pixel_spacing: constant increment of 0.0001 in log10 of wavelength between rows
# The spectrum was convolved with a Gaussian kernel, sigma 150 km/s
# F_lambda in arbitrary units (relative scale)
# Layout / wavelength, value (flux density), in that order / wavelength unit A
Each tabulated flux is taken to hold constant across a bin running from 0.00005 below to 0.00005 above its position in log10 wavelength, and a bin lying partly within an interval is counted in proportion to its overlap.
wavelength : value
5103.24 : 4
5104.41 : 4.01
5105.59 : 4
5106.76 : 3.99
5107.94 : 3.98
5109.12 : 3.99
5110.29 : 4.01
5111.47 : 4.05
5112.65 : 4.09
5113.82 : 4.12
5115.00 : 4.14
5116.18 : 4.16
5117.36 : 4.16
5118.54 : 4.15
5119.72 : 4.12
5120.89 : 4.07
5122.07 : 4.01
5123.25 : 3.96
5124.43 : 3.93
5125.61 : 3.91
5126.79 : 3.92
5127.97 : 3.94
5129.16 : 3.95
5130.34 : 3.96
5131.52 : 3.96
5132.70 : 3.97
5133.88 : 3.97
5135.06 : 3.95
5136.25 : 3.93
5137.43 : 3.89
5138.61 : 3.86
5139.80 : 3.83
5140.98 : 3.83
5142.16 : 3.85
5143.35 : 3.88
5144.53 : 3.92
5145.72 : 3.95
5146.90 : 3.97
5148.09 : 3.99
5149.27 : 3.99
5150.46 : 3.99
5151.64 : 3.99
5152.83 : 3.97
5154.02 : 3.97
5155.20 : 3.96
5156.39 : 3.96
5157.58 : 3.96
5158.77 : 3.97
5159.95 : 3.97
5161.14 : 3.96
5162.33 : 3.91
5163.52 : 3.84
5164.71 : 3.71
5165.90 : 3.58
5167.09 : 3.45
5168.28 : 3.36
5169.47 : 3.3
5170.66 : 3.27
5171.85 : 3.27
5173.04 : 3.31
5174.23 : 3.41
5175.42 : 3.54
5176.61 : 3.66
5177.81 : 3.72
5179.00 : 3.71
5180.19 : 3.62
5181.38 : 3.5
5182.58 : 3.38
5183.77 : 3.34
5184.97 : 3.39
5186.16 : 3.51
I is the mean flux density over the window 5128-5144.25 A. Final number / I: 3.91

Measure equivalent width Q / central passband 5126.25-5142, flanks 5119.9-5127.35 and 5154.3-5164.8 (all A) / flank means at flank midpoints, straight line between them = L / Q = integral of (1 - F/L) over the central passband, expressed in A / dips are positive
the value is 0.2 A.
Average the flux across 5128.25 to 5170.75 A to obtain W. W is 3.86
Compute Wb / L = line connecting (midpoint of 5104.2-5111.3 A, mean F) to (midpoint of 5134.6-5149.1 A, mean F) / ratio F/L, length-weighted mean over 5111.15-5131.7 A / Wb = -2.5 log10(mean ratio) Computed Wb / -0.02 mag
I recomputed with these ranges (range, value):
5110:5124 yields 4.09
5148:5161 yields 3.98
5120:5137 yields 3.96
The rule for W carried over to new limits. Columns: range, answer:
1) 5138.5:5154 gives 3.93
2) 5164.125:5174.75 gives 3.41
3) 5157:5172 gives 3.67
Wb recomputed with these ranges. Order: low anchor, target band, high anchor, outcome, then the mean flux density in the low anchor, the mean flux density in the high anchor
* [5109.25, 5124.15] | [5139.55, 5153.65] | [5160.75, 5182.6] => -0.04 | 4.08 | 3.55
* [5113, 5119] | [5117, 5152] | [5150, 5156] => 0.03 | 4.14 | 3.98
